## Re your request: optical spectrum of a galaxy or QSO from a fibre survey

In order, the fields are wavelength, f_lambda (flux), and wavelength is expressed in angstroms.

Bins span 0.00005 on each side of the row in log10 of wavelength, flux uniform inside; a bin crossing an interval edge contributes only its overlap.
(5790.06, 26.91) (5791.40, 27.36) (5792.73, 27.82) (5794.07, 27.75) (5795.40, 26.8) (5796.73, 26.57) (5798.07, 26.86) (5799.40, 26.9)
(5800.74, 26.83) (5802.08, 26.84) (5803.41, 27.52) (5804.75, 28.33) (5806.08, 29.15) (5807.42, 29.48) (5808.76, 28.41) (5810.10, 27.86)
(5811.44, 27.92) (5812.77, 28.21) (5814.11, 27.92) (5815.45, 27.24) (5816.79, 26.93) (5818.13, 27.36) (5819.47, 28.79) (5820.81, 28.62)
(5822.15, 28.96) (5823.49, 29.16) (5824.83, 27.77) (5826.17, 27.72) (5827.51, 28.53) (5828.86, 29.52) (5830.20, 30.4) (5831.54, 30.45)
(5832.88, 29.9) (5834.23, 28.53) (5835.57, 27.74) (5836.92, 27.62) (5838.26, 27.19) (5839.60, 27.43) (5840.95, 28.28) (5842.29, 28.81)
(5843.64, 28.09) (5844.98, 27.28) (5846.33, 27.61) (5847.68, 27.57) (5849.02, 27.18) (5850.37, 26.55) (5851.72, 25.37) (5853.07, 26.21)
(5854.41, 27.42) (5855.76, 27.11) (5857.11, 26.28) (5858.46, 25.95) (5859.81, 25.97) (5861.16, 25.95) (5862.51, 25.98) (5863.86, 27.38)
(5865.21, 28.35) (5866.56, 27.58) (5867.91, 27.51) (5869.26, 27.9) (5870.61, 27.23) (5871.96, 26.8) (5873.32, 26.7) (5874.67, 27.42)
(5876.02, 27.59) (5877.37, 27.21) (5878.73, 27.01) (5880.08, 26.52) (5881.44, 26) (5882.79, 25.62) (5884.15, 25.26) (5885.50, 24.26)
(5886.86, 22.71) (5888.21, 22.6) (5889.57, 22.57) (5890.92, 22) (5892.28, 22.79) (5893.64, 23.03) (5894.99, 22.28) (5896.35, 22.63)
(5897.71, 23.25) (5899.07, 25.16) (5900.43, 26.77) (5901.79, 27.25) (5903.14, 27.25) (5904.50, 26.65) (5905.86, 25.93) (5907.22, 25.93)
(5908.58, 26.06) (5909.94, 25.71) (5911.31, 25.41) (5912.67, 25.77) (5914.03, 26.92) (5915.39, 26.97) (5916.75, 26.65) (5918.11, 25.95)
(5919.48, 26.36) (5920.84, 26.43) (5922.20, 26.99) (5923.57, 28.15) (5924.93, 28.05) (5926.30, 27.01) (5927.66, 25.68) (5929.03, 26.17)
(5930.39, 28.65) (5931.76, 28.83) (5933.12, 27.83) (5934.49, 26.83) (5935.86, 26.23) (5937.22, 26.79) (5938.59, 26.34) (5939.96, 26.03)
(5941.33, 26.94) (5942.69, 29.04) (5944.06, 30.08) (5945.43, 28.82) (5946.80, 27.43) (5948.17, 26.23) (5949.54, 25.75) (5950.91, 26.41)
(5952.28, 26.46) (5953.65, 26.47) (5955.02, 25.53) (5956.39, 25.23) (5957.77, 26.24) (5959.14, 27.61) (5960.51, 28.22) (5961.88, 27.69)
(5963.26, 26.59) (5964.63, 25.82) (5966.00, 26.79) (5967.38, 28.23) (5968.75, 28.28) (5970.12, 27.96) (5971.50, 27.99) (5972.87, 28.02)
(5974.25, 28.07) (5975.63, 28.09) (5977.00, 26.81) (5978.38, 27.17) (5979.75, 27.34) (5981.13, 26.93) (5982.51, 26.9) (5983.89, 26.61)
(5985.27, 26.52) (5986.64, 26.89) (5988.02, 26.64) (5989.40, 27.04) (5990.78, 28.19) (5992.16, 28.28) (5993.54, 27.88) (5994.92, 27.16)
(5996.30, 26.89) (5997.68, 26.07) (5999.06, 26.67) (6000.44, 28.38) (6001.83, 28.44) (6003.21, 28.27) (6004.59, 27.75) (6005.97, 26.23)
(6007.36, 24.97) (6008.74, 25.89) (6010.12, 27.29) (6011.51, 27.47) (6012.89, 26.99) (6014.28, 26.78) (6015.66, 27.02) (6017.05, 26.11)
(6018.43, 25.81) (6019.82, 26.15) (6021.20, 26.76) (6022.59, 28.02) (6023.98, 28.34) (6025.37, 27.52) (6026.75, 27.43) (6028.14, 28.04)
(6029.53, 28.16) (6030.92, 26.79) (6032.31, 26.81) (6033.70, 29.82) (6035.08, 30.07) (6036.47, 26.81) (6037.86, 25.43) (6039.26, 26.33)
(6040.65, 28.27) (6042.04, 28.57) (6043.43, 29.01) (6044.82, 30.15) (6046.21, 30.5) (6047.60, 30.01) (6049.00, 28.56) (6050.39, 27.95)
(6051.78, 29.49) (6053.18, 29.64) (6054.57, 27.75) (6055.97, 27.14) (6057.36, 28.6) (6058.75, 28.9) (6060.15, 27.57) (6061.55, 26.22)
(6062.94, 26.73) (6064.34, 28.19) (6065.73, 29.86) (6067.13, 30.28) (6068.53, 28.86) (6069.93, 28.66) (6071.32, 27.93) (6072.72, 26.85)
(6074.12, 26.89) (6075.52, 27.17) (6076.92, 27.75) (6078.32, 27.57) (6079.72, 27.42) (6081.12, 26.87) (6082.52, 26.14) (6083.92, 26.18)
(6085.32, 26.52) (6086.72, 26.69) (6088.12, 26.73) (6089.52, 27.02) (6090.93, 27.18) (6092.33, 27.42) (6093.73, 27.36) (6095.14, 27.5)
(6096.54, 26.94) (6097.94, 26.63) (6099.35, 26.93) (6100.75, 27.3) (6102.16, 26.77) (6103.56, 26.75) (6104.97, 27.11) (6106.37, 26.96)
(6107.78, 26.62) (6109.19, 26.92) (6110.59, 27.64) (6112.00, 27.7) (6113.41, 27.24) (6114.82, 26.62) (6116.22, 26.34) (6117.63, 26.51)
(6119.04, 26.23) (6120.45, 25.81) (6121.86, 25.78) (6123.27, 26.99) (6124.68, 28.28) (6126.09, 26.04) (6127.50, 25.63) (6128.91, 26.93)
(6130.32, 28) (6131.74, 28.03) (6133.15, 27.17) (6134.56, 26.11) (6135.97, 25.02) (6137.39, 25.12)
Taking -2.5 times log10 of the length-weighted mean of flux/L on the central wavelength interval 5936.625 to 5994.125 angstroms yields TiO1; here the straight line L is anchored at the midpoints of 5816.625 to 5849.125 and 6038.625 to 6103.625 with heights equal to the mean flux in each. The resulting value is 0.033 mag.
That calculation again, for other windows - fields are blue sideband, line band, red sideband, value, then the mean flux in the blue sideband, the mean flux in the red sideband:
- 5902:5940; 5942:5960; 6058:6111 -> -0.01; 26.7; 27.3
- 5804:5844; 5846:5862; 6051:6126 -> 0.07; 28.4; 27.3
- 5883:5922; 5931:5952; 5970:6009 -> -0.05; 25.1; 27.2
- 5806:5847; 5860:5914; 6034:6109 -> 0.10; 28.3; 27.7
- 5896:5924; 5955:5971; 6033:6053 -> 0.00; 26.1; 28.7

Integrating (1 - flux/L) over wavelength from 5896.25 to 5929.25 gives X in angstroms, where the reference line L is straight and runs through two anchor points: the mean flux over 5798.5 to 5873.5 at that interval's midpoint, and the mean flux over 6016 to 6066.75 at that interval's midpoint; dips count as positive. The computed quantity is 1.8 angstroms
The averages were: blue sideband 27.7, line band 26.3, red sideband 28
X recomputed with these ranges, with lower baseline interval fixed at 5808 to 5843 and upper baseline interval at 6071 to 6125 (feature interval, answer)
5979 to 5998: 0.3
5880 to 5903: 3.2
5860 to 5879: 0.7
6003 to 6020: 0.5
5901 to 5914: 0.8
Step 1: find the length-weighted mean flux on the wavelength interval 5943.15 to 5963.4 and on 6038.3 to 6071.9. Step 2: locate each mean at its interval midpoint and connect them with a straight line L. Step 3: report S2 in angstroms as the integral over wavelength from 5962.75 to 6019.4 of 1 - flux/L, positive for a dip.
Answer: 0.9 angstroms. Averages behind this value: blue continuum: 27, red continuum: 28.5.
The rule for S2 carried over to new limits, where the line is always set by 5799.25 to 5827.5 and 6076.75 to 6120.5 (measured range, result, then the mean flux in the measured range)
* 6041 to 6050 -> -0.74 angstroms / 29.4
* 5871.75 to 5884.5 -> 0.52 angstroms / 26.6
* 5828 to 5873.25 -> 0.56 angstroms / 27.5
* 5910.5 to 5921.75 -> 0.54 angstroms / 26.3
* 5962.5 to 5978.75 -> -0.04 angstroms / 27.5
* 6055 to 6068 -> -0.53 angstroms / 28.2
